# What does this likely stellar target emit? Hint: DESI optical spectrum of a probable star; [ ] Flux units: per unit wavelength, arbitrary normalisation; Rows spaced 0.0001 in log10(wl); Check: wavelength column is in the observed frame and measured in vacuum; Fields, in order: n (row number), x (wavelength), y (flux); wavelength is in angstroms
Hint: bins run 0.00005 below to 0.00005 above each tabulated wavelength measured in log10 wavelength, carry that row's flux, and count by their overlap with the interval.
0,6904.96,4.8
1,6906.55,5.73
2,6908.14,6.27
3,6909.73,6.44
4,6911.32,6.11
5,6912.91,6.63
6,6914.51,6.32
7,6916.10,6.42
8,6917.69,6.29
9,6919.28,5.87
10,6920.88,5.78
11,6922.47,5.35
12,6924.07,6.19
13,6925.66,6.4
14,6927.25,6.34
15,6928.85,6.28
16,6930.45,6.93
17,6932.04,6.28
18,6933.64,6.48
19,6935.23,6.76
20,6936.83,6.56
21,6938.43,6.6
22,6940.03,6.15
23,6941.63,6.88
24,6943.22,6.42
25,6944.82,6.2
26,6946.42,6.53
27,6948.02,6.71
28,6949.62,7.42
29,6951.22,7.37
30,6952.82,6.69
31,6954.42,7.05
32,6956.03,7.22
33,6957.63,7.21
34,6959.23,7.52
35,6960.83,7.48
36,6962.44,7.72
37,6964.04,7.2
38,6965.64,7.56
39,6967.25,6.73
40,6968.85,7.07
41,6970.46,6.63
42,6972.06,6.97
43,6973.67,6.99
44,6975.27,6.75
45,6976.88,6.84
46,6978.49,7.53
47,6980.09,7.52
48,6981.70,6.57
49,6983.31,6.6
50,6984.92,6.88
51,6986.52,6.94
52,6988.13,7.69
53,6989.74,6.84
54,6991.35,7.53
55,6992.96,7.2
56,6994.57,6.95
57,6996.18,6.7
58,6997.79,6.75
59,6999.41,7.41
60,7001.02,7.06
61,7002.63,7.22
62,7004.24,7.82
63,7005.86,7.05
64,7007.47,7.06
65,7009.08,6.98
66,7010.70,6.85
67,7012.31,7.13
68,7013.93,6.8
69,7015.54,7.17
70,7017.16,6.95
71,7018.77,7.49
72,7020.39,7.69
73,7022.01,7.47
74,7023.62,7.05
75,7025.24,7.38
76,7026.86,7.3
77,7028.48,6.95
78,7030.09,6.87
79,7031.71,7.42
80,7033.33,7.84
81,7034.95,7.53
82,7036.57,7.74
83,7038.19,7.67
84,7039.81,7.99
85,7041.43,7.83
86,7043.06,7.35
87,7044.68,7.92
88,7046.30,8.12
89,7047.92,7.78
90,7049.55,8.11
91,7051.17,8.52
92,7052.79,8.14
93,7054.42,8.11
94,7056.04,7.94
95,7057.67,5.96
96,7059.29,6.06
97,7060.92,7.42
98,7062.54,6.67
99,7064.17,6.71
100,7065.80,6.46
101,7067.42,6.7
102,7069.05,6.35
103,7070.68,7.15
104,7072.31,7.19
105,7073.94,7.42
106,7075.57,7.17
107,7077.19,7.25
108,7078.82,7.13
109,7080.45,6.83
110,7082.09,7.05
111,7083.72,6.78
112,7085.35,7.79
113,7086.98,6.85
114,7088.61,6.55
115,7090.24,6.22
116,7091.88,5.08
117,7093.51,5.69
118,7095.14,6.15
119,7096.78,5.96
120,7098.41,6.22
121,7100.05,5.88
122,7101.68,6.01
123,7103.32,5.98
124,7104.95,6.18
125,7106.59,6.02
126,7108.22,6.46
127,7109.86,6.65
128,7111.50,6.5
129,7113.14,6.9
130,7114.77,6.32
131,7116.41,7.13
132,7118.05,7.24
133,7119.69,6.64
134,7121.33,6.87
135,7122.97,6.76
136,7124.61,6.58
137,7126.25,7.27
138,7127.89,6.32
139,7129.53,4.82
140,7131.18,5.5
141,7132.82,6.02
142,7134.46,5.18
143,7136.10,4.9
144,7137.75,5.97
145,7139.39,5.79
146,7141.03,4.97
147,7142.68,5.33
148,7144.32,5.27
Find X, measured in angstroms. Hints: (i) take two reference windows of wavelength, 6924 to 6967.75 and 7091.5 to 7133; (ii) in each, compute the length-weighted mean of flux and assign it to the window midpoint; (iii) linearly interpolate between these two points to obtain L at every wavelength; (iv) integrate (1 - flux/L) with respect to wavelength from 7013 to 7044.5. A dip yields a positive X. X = -4.0 angstroms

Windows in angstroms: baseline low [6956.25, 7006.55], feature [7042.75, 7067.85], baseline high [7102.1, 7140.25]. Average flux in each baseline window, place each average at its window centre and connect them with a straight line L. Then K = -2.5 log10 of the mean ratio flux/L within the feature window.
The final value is -0.11 mag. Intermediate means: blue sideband 7.13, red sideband 6.26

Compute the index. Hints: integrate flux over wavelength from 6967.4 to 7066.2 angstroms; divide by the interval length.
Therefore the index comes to 7.25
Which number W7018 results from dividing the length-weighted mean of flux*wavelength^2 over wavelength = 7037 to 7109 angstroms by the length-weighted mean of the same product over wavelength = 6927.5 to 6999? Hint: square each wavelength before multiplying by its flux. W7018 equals 1.03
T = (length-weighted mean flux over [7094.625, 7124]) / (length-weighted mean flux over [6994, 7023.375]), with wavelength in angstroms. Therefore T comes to 0.90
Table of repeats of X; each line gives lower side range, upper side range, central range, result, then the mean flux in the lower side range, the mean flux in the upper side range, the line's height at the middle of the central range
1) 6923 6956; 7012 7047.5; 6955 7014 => -0.7 angstroms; 6.62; 7.45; 7.03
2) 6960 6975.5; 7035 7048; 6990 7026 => 1.5 angstroms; 7.13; 7.79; 7.49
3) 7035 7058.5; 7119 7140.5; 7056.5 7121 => 2.7 angstroms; 7.79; 6.03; 6.9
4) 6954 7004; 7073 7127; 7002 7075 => -4.9 angstroms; 7.12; 6.59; 6.86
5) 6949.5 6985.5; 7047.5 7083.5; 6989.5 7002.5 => 0.1 angstroms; 7.1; 7.17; 7.12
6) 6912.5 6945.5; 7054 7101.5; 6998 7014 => -1.5 angstroms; 6.34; 6.69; 6.52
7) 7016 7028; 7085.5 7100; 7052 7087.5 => -2.8 angstroms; 7.31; 6.16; 6.53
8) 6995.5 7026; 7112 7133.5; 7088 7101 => 1.4 angstroms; 7.16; 6.49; 6.66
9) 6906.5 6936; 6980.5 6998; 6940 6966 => -1.7 angstroms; 6.27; 6.99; 6.61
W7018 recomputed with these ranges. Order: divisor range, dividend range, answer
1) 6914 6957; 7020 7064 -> 1.19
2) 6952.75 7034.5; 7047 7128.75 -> 0.97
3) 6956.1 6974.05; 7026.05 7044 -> 1.06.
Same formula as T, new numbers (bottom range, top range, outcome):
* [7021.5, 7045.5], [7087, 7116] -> 0.83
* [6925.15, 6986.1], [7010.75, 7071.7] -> 1.07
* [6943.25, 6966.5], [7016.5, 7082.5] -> 1.03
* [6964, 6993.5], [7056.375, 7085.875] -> 0.98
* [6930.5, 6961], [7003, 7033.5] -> 1.06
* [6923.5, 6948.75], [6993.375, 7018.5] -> 1.09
